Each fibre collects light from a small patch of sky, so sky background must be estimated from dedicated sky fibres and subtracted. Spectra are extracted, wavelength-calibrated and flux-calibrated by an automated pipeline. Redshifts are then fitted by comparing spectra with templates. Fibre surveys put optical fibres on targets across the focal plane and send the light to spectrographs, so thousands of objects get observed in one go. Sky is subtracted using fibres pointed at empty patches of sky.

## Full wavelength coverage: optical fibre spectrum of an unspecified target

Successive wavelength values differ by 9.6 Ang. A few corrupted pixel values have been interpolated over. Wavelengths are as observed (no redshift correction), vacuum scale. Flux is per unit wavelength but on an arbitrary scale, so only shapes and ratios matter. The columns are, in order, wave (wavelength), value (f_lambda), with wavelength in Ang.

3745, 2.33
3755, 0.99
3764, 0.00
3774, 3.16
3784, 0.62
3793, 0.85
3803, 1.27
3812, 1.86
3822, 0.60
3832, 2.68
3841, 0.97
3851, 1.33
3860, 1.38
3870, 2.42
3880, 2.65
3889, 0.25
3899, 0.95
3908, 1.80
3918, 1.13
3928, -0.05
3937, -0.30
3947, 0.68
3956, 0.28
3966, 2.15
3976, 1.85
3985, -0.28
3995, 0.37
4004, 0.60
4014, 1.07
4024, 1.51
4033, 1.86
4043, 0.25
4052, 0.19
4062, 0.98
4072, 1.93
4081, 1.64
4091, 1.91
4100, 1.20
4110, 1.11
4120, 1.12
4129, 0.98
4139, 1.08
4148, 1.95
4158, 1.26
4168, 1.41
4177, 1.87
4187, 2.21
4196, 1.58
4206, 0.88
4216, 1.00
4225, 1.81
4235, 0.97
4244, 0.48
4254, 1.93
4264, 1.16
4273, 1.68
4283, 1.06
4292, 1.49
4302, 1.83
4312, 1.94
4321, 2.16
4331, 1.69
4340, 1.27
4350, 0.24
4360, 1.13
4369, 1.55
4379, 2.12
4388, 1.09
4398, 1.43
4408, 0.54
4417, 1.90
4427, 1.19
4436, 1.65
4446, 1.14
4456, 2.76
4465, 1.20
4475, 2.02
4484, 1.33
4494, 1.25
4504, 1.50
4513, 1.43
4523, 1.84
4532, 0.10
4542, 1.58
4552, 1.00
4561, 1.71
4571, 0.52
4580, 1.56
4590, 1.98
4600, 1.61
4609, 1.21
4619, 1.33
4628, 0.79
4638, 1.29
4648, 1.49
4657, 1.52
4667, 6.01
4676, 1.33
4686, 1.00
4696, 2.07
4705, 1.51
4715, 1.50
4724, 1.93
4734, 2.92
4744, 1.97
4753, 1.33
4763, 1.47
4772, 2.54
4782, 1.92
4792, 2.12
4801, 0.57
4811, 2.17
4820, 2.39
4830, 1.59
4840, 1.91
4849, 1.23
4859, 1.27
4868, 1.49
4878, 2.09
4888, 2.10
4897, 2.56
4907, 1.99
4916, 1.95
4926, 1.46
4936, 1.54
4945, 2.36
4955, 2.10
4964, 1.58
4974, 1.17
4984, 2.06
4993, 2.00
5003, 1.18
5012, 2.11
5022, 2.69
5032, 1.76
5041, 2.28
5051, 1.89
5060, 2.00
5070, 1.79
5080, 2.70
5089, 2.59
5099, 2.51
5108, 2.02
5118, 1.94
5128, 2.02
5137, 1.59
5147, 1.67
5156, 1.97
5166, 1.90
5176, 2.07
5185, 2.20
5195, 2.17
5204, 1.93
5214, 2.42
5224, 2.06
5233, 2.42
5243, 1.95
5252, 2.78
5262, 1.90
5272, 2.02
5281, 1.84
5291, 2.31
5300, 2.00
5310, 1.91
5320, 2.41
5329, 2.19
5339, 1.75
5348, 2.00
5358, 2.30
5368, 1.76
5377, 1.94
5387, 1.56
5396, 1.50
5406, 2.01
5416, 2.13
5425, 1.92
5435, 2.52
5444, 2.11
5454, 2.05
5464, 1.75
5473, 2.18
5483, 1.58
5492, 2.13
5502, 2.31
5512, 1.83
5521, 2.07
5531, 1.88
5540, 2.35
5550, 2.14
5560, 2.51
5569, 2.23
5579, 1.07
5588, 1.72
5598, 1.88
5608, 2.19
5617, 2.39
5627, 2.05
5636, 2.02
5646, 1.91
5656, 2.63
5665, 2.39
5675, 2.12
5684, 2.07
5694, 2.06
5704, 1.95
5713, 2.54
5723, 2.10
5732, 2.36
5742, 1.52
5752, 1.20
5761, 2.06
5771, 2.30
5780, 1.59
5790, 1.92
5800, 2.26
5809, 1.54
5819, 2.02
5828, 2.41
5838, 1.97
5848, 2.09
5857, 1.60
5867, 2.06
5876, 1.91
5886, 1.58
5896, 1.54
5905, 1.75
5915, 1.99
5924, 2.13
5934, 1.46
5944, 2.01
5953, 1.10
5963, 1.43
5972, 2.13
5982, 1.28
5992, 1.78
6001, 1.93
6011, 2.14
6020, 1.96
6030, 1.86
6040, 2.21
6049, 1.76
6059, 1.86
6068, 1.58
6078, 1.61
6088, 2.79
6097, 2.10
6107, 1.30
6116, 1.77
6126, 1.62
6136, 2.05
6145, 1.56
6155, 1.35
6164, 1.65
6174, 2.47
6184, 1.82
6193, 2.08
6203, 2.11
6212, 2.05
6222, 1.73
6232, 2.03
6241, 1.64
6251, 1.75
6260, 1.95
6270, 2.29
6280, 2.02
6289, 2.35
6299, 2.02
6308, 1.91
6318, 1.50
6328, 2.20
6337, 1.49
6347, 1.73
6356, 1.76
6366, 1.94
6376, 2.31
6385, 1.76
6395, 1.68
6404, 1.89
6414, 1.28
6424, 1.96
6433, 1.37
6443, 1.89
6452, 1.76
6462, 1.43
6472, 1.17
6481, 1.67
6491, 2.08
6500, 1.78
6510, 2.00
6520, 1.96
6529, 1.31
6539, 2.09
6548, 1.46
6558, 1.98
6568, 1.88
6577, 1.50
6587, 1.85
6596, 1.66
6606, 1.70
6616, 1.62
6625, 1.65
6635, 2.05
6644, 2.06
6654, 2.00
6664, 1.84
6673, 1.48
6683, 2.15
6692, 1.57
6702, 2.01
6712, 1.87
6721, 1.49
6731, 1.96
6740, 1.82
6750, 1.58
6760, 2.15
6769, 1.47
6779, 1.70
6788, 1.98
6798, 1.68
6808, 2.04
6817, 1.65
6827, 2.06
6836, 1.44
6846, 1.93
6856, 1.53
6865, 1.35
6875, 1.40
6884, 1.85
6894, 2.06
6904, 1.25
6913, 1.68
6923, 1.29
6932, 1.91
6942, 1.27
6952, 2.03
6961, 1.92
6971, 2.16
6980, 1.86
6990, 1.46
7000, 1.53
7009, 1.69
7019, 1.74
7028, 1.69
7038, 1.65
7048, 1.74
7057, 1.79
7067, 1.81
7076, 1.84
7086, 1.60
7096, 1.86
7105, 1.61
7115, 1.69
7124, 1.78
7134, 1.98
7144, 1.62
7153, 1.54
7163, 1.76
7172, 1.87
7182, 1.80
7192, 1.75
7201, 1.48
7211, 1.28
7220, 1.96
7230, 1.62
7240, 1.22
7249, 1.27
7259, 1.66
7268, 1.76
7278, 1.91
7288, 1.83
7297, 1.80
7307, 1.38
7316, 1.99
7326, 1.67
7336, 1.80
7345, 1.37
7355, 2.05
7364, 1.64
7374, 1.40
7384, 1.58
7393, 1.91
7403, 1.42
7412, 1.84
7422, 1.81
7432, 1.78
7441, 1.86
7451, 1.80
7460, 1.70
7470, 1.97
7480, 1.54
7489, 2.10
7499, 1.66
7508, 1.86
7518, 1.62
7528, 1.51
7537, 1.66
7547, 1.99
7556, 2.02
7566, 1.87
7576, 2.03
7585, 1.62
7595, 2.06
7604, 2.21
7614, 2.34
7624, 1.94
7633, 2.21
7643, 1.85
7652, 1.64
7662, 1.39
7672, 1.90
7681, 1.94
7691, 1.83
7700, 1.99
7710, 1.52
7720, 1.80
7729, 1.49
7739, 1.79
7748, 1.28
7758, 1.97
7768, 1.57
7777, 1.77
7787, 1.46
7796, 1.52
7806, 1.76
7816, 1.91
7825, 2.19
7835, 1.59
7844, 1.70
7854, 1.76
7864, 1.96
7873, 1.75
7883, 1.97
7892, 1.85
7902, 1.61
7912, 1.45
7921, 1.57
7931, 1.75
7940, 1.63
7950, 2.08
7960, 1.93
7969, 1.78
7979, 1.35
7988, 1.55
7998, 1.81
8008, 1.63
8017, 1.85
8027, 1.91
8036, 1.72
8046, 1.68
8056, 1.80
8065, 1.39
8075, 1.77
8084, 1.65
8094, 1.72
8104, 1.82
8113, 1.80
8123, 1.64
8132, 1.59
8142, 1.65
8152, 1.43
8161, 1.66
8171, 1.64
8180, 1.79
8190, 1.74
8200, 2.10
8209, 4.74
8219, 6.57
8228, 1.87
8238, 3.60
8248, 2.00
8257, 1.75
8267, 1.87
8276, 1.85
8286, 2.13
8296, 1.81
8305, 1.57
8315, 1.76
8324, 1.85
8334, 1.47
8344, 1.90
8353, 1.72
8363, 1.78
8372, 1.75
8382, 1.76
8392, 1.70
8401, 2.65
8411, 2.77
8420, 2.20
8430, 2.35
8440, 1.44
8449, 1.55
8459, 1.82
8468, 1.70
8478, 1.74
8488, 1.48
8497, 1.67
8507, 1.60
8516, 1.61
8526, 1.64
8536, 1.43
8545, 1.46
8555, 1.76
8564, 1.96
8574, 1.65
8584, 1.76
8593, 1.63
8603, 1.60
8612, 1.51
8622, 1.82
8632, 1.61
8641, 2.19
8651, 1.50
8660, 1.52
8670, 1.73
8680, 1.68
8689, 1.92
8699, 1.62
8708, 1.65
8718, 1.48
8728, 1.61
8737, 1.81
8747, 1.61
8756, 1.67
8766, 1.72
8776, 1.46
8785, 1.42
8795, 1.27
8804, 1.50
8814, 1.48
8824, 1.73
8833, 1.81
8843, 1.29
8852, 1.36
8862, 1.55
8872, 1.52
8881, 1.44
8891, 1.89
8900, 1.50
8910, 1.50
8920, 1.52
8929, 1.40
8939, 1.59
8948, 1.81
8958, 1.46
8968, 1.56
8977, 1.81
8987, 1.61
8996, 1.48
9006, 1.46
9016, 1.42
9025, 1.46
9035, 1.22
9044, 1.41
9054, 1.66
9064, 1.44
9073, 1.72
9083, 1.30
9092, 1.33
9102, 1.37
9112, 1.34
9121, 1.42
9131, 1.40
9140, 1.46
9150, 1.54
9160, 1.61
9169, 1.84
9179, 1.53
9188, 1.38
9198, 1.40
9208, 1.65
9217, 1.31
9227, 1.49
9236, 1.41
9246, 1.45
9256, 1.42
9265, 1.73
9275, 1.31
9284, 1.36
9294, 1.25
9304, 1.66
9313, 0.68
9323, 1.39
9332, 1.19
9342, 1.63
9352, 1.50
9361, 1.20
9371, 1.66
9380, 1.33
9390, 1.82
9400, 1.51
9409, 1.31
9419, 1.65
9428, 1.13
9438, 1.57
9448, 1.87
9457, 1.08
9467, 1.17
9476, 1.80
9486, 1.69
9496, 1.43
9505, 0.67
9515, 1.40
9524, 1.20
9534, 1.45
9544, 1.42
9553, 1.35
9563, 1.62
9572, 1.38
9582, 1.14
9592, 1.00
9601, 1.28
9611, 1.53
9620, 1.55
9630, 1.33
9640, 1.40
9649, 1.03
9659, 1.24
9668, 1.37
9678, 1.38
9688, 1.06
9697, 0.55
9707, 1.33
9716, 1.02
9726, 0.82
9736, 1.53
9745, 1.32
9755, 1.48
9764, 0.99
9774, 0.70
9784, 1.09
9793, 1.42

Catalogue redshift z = 0.251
